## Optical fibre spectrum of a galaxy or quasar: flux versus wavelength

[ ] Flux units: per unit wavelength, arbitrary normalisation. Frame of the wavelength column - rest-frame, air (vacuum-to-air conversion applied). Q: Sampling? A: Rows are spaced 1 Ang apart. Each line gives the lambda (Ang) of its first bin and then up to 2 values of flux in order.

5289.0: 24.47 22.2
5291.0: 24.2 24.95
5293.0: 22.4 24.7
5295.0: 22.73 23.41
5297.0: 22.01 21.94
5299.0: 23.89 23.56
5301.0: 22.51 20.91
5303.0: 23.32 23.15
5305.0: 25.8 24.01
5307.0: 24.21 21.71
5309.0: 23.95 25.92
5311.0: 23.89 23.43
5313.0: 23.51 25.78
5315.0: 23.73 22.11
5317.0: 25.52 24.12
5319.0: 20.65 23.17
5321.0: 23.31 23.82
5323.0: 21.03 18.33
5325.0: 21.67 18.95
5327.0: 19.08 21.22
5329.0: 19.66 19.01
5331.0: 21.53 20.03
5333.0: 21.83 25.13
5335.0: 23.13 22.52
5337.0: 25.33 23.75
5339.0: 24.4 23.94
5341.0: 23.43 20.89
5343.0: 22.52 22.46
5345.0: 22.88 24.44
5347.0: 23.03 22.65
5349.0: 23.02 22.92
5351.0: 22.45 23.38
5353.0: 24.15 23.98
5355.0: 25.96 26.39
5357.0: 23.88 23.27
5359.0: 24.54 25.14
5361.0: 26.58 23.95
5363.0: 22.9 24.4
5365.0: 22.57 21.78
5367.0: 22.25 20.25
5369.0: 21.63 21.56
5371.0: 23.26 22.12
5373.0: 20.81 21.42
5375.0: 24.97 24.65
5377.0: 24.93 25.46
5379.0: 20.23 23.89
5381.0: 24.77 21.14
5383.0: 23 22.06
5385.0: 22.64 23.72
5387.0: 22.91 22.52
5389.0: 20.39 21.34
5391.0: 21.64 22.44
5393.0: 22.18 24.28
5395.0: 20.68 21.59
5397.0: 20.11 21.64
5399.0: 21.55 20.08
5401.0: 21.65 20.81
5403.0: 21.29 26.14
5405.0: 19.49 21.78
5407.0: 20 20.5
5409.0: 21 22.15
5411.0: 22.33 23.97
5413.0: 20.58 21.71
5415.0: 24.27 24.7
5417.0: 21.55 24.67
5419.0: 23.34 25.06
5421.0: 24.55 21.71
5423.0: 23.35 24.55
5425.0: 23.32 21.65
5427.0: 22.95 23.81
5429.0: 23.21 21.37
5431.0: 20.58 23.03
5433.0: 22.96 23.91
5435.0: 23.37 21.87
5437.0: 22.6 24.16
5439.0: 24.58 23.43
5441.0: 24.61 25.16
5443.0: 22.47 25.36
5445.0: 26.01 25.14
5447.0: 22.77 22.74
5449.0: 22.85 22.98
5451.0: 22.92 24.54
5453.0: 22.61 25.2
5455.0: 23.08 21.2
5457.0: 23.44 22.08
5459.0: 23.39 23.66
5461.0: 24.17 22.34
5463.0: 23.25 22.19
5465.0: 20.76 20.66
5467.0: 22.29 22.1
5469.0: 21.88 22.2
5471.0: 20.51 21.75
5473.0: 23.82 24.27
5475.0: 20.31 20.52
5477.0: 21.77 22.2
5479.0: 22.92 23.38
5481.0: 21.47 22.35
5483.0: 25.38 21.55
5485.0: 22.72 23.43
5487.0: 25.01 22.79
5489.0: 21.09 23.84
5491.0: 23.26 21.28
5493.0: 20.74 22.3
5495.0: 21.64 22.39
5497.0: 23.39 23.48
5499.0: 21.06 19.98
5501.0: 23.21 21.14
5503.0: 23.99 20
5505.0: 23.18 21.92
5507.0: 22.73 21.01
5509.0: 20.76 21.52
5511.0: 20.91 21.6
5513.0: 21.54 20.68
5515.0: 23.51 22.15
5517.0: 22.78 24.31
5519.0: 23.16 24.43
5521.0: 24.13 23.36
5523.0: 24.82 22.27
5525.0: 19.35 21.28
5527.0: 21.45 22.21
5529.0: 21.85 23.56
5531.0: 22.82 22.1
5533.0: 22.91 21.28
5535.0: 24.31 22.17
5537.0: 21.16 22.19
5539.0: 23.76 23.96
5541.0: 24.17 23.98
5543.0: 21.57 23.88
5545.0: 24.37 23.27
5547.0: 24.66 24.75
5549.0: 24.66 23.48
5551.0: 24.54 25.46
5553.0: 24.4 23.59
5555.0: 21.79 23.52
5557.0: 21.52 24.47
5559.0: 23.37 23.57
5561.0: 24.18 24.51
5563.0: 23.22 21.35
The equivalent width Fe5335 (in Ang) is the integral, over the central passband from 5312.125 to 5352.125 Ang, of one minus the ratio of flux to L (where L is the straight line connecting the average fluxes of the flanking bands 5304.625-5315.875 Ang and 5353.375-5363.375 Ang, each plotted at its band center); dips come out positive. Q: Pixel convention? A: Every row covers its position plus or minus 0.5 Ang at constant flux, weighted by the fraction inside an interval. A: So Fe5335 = 3.0 Ang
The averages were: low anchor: 24.1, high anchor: 24.7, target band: 22.5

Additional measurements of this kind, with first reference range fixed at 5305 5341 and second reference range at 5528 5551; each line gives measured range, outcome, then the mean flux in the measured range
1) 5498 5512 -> 0.9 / 21.7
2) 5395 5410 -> 1.1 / 21.3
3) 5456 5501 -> 1.4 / 22.4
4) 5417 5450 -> -0.7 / 23.4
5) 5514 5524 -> -0.1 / 23.4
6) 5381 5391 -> 0.3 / 22.3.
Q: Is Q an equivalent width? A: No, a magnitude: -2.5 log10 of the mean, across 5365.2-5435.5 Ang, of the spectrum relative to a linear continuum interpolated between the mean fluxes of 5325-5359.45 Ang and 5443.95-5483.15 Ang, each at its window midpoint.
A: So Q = 0.016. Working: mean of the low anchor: 22.8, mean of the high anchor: 22.8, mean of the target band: 22.4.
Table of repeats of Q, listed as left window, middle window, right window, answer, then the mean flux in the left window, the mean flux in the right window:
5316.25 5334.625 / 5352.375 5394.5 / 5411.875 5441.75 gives -0.04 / 21.6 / 23.2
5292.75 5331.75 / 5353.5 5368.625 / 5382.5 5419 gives -0.07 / 22.6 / 22.1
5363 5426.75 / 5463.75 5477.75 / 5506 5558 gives 0.04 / 22.4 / 22.9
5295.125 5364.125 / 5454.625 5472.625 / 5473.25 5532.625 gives 0.01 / 23.1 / 22.4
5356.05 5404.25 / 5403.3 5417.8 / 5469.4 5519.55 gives 0.02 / 22.7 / 22.3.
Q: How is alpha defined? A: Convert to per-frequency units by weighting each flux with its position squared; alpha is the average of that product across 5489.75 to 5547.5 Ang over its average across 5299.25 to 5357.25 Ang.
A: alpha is 1.1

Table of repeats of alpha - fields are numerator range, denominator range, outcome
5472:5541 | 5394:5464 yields 1.01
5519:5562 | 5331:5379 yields 1.07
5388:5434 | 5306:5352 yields 1.01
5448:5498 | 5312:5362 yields 1.03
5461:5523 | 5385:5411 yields 1.07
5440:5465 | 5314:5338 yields 1.11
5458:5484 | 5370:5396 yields 1.02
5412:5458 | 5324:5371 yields 1.06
